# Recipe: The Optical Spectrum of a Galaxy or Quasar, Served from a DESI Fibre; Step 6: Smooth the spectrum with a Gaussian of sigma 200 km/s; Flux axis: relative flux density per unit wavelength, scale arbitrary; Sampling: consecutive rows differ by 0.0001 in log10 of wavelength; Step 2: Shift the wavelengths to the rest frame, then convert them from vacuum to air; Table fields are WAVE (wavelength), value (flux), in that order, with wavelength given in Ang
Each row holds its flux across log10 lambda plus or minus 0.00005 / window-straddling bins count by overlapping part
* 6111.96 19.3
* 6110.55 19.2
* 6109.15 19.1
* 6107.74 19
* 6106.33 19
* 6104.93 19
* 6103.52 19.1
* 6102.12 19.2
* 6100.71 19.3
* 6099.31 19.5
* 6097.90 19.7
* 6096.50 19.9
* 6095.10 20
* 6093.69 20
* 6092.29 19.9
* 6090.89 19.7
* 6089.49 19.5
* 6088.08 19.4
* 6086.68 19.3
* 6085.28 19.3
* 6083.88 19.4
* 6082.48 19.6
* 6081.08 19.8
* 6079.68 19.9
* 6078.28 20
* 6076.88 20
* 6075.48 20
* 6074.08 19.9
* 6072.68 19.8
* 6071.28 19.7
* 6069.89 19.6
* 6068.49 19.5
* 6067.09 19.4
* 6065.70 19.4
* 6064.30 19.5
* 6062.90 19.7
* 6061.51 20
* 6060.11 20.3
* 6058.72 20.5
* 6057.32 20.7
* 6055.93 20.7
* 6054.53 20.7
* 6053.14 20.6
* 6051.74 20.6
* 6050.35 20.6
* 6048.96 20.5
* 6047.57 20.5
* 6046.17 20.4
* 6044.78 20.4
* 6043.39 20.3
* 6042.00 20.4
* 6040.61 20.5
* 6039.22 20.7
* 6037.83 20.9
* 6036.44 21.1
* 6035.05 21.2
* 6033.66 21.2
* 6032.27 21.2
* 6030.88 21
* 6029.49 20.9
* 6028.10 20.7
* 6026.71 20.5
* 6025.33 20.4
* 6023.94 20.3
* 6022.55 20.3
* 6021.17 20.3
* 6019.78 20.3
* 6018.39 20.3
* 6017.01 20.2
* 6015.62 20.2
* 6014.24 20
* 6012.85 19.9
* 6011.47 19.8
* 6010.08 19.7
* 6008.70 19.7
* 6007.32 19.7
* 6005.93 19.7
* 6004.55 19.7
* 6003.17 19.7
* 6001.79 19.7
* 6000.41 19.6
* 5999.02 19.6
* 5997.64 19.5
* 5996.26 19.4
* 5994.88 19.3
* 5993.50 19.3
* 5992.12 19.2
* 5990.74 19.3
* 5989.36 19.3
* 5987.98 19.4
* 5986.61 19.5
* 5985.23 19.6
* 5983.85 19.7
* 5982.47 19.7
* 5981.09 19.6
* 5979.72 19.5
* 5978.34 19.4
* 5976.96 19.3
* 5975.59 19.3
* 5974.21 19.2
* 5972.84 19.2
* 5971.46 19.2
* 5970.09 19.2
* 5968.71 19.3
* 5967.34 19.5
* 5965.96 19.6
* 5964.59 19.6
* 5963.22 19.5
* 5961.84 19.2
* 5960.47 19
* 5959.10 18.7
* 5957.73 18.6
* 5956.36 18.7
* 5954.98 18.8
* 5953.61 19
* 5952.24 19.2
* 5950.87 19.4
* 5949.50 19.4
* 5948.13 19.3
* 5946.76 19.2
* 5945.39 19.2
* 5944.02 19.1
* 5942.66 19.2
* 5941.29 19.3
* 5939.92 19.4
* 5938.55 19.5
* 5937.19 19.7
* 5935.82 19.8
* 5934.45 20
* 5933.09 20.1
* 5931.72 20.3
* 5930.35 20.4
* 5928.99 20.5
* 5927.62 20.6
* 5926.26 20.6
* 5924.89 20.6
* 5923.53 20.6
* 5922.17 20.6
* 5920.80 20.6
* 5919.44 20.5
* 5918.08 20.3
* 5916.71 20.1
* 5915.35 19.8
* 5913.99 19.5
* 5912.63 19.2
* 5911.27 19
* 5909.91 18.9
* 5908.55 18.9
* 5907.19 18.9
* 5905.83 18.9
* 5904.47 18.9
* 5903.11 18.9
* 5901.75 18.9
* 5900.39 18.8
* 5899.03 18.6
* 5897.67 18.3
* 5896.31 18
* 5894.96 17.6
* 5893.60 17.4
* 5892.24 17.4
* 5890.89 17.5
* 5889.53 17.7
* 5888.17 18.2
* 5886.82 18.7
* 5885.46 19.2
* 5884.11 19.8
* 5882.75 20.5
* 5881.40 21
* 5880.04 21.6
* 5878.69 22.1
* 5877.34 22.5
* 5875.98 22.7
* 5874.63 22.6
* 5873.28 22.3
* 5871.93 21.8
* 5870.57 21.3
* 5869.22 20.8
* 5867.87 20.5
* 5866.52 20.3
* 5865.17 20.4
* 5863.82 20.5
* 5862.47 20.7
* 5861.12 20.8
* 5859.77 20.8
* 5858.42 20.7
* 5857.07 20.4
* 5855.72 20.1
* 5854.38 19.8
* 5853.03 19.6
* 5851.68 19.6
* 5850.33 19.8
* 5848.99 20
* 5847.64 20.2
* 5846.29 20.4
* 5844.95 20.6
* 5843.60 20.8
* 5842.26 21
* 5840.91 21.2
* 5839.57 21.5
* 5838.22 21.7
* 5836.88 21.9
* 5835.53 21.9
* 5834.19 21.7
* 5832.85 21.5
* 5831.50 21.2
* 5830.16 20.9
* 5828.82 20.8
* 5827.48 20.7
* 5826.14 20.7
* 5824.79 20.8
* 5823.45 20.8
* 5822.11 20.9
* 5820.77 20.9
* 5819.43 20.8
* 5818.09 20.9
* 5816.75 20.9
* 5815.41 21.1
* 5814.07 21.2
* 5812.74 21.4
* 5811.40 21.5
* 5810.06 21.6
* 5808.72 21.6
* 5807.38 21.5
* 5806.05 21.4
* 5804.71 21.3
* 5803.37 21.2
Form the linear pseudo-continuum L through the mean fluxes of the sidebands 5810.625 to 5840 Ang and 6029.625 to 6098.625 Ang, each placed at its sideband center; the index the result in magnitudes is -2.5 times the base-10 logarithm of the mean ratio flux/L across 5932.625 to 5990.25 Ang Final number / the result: 0.068 mag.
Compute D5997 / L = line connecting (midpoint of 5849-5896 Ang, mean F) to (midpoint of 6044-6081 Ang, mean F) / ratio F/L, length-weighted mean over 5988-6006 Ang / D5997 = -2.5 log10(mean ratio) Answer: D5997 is 0.04 mag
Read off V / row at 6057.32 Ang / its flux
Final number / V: 20.7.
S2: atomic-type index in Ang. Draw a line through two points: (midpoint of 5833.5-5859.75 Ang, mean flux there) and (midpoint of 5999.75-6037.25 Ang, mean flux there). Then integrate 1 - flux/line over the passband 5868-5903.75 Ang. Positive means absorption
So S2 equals 1.4 Ang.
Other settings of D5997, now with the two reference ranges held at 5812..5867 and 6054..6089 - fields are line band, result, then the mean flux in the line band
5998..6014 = 0.02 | 19.7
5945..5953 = 0.06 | 19.3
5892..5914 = 0.11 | 18.6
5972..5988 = 0.04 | 19.5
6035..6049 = -0.04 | 20.6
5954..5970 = 0.06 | 19.1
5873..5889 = -0.01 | 20.9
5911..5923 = 0.02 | 20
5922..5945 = 0.02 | 20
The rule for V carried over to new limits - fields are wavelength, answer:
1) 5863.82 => 20.5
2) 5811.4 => 21.5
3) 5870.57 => 21.3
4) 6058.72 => 20.5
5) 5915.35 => 19.8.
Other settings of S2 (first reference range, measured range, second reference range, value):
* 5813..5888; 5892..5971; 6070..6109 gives 4.12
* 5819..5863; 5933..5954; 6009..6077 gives 1.15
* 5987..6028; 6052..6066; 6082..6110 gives -0.46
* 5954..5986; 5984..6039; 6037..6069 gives -0.70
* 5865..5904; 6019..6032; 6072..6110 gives -0.59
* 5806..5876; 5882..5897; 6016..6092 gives 1.74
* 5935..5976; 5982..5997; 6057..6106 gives -0.05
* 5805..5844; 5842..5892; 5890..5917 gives -1.54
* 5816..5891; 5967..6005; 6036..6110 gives 1.50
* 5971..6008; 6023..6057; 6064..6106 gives -1.97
